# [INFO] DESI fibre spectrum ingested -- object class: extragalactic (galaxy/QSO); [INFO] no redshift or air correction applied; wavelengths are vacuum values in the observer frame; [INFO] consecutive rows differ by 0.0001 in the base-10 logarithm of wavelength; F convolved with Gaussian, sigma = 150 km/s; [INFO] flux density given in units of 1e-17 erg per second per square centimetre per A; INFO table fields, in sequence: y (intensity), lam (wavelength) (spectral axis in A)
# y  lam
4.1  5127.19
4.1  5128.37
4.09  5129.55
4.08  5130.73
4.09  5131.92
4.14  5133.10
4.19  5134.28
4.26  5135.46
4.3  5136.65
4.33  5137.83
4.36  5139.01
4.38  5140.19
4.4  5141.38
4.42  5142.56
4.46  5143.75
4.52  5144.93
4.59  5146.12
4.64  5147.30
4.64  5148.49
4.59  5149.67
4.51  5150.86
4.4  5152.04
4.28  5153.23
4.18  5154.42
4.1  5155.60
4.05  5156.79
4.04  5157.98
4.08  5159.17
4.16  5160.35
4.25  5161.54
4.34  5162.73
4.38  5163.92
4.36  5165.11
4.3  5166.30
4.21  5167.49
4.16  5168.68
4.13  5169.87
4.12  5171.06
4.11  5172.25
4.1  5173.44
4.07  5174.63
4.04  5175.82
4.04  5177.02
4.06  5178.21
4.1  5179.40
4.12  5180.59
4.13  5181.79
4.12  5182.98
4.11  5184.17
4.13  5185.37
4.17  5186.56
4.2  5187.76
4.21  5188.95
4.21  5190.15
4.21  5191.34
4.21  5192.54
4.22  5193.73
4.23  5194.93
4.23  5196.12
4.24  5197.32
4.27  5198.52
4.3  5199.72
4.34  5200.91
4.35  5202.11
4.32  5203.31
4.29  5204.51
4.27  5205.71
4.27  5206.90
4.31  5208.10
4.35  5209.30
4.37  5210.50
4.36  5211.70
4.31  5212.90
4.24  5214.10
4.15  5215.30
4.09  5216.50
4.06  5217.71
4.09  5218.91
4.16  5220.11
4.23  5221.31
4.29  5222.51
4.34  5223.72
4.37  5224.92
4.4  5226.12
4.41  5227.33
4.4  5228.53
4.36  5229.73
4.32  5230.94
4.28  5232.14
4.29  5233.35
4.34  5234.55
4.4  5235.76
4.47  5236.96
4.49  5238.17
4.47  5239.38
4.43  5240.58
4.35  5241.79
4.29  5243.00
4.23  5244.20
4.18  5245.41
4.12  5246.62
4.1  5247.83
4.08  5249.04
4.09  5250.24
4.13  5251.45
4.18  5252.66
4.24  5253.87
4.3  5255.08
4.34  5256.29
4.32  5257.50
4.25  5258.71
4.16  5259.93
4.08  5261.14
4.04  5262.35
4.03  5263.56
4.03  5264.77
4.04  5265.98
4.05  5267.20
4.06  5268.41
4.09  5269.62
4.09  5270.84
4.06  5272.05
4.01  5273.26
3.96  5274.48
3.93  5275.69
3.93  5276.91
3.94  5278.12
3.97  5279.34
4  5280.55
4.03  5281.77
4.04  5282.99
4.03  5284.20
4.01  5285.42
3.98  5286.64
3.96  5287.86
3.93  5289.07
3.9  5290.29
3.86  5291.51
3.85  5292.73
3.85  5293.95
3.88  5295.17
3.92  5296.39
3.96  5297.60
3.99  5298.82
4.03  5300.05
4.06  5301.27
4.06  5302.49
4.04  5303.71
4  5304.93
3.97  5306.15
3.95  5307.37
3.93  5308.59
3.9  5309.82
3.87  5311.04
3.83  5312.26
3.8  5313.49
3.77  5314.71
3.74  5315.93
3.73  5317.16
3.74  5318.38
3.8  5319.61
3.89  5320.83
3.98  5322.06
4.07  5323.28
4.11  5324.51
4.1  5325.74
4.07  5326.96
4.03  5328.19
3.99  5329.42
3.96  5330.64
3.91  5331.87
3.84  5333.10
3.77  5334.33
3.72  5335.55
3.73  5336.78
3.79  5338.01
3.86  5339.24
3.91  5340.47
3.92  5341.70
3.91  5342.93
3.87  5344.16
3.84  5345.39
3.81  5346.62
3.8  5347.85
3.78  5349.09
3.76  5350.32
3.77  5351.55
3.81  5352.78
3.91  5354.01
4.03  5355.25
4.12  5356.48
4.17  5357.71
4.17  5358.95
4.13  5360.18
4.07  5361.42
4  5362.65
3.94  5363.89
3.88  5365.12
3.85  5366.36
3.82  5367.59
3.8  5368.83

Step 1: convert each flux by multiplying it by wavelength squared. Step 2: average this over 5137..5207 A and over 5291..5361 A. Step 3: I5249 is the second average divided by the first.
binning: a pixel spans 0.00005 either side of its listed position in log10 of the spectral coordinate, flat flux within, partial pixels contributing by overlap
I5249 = 0.98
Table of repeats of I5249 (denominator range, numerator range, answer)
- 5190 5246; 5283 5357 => 0.95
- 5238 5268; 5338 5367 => 0.97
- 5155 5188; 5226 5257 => 1.06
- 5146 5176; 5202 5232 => 1.03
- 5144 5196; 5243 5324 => 0.99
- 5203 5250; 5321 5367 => 0.96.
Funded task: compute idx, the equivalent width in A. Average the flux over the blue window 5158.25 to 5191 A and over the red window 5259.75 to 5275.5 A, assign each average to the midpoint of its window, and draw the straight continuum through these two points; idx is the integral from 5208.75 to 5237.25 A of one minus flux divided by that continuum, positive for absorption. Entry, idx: -1.3 A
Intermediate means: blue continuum 4.16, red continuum 4.05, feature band 4.29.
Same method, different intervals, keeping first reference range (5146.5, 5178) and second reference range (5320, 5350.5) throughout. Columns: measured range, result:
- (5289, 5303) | 0.1 A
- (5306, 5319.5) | 0.4 A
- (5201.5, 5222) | -0.5 A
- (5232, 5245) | -0.9 A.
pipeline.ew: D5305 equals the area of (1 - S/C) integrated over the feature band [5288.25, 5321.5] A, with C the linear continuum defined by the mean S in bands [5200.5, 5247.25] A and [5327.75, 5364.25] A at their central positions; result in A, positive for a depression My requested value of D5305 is 1.2 A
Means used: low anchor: 4.3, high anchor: 3.91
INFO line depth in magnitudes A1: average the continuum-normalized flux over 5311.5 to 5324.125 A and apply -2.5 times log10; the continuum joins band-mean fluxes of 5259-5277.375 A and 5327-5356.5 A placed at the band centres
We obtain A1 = 0.02 mag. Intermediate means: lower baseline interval 4.04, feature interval 3.84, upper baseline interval 3.87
